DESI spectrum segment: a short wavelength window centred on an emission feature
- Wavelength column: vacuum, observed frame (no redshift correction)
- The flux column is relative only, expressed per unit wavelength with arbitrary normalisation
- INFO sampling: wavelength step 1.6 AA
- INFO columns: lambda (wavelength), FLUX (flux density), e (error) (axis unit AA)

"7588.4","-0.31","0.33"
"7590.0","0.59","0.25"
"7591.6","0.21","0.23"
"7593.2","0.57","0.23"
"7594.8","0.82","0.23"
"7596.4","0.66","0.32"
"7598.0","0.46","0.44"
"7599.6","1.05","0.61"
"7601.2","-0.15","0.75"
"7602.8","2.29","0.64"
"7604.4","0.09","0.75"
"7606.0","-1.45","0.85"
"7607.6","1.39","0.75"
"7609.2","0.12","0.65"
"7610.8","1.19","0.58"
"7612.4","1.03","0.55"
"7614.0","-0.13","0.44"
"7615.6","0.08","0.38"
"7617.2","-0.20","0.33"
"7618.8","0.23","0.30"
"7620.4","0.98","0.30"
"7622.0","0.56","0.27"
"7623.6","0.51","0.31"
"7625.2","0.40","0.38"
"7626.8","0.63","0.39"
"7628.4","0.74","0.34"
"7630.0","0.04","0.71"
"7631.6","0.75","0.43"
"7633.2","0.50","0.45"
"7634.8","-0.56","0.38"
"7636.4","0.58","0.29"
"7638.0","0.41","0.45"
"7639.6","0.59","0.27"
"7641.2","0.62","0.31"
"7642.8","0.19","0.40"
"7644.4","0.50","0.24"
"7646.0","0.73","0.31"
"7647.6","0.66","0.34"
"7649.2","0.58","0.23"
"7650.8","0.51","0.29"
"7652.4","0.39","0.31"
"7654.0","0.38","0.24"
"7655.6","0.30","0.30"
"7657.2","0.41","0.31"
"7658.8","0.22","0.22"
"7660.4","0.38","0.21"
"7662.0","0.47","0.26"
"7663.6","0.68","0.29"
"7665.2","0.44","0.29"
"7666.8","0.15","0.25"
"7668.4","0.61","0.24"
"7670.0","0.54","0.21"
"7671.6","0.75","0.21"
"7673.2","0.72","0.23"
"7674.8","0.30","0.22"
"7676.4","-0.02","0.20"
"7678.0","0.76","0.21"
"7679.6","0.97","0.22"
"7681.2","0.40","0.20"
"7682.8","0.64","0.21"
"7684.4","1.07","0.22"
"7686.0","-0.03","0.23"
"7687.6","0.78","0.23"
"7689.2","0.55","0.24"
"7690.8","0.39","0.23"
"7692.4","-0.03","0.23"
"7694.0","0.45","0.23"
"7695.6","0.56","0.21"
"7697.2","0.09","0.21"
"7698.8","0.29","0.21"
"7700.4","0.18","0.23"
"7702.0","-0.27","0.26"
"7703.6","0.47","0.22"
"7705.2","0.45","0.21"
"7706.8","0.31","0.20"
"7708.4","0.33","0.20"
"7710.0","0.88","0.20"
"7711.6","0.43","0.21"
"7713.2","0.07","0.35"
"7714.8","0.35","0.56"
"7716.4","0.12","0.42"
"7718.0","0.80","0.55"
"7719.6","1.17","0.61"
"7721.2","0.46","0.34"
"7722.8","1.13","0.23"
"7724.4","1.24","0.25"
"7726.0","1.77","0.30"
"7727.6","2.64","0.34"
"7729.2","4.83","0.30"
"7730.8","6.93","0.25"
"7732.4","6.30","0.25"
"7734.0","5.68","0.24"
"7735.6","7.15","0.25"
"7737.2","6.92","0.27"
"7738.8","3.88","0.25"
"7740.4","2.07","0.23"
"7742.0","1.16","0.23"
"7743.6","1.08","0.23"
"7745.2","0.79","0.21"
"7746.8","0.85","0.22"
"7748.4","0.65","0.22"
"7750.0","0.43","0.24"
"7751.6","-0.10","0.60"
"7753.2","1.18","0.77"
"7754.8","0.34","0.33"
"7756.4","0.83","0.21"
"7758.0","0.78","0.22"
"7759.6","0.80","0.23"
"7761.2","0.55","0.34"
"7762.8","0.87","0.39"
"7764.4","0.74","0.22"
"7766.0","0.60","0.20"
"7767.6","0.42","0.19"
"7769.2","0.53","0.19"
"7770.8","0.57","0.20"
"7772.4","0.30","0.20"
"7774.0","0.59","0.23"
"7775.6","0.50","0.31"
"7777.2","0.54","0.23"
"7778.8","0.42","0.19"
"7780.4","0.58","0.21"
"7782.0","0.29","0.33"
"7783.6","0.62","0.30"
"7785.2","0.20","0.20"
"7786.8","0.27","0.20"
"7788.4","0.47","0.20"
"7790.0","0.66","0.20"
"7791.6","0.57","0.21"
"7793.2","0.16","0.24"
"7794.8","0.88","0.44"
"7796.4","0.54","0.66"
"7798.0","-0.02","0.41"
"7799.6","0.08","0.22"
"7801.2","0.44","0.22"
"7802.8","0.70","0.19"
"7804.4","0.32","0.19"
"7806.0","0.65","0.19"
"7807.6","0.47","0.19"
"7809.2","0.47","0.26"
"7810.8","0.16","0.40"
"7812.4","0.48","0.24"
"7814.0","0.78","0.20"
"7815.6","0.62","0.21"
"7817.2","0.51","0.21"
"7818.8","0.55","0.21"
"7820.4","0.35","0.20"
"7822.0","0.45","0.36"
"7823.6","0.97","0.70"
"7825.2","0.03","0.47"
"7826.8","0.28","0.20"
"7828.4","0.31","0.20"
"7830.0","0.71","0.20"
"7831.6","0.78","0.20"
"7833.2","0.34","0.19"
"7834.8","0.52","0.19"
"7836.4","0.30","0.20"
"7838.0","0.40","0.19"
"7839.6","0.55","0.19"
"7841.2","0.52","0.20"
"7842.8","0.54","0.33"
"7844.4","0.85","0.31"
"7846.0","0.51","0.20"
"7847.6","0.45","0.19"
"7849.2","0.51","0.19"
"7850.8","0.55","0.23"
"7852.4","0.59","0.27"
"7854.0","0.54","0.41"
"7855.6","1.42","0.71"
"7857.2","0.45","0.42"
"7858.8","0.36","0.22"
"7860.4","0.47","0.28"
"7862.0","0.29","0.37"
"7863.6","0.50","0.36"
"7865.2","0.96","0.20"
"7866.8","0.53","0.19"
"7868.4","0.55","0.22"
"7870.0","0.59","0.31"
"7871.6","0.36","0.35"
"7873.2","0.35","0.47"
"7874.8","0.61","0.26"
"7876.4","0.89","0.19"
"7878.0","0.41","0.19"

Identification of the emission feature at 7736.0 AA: [O II] 3727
